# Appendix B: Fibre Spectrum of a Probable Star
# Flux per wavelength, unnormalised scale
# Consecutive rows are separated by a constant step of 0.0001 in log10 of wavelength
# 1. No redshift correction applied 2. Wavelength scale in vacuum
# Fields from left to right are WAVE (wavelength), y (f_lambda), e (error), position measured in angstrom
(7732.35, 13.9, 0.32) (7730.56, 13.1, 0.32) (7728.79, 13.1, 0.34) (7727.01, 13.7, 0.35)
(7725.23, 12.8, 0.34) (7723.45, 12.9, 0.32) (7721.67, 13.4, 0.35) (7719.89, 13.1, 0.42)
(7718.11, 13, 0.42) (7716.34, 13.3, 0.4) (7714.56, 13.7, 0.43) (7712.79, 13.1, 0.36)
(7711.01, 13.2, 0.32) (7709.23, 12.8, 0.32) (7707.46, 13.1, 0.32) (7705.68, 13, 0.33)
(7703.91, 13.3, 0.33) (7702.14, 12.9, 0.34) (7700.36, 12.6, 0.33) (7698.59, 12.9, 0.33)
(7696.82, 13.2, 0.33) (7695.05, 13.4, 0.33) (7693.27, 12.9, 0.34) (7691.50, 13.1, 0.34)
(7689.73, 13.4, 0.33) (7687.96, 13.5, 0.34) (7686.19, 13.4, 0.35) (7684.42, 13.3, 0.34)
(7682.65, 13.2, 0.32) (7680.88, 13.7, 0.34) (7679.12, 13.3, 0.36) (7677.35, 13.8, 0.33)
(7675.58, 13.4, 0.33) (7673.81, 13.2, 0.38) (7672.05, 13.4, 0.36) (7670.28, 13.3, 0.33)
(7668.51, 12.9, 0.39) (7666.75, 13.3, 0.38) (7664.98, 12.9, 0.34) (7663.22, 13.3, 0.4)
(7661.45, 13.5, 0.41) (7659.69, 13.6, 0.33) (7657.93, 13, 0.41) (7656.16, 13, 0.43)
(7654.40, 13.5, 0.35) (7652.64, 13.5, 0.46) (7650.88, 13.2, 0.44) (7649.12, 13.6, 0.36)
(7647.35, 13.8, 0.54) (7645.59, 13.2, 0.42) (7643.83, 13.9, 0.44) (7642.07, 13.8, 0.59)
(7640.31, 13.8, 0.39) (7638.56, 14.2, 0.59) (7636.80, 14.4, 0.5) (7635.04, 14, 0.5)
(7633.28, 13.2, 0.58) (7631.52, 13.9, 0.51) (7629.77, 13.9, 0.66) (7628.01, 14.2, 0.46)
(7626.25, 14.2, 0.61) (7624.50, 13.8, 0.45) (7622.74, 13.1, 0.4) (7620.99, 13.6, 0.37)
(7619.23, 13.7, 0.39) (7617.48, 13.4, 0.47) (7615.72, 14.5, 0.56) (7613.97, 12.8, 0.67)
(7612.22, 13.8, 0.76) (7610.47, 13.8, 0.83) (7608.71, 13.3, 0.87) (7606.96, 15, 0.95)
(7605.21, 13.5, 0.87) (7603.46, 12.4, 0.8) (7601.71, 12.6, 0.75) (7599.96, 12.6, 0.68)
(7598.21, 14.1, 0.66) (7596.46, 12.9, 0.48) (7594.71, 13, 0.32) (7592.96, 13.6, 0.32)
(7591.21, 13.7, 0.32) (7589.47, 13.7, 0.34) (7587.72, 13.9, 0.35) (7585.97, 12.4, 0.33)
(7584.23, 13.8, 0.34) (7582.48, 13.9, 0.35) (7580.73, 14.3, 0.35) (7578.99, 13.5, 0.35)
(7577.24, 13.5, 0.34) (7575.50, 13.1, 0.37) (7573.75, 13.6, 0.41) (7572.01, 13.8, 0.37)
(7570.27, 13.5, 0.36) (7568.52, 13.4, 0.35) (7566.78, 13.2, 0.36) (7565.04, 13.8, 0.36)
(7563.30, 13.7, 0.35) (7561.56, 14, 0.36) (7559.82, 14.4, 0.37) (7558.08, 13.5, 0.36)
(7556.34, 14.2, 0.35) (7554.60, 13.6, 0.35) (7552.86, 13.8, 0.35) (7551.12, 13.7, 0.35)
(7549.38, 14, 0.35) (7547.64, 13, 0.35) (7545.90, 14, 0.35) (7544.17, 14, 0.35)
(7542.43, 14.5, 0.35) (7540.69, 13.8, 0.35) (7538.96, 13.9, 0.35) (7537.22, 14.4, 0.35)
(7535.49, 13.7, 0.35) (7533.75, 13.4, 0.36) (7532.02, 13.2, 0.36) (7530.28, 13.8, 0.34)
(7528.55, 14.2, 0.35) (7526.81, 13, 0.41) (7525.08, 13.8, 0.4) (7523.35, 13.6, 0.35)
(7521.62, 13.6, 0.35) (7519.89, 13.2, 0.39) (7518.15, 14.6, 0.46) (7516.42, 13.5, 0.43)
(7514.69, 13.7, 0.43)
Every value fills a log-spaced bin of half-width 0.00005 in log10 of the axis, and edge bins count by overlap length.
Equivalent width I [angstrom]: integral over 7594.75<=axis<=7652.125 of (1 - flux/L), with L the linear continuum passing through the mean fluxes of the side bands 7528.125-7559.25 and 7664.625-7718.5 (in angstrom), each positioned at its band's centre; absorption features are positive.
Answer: -0.6 angstrom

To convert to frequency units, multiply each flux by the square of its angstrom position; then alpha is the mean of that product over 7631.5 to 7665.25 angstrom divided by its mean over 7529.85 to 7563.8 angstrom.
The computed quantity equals 1.0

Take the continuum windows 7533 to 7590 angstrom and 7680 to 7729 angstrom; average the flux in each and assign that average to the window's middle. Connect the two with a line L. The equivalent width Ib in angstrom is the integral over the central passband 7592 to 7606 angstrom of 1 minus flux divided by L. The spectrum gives 0.5 angstrom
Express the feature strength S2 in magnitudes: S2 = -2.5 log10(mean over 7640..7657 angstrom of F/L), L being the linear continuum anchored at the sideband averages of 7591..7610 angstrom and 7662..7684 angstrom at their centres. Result -0.02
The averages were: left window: 13.3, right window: 13.3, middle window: 13.5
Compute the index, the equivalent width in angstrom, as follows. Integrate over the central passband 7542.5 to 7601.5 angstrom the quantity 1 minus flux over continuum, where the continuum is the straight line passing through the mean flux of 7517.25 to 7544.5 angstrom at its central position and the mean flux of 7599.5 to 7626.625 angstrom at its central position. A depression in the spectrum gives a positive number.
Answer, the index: 0.2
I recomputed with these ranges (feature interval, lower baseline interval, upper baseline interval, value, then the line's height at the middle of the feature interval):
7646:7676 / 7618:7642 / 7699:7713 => 0.4 angstrom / 13.5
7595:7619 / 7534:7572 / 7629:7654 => 0.6 angstrom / 13.8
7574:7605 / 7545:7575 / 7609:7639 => 0.9 angstrom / 13.7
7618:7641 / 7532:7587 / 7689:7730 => -0.7 angstrom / 13.4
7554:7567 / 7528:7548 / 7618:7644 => 0.0 angstrom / 13.8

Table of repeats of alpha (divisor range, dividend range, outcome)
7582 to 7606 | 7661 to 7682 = 1.02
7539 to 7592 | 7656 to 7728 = 1.00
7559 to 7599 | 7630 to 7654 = 1.03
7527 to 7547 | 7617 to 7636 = 1.01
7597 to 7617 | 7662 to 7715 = 1.00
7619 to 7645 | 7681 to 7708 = 0.97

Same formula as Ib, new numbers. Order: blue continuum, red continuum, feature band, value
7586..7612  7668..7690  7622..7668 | -0.7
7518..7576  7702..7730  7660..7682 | 0.0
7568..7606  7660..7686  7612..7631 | -0.5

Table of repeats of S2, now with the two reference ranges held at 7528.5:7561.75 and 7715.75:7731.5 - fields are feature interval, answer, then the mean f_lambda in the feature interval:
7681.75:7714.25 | 0.01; 13.1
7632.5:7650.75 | -0.02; 13.8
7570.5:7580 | 0.02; 13.5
